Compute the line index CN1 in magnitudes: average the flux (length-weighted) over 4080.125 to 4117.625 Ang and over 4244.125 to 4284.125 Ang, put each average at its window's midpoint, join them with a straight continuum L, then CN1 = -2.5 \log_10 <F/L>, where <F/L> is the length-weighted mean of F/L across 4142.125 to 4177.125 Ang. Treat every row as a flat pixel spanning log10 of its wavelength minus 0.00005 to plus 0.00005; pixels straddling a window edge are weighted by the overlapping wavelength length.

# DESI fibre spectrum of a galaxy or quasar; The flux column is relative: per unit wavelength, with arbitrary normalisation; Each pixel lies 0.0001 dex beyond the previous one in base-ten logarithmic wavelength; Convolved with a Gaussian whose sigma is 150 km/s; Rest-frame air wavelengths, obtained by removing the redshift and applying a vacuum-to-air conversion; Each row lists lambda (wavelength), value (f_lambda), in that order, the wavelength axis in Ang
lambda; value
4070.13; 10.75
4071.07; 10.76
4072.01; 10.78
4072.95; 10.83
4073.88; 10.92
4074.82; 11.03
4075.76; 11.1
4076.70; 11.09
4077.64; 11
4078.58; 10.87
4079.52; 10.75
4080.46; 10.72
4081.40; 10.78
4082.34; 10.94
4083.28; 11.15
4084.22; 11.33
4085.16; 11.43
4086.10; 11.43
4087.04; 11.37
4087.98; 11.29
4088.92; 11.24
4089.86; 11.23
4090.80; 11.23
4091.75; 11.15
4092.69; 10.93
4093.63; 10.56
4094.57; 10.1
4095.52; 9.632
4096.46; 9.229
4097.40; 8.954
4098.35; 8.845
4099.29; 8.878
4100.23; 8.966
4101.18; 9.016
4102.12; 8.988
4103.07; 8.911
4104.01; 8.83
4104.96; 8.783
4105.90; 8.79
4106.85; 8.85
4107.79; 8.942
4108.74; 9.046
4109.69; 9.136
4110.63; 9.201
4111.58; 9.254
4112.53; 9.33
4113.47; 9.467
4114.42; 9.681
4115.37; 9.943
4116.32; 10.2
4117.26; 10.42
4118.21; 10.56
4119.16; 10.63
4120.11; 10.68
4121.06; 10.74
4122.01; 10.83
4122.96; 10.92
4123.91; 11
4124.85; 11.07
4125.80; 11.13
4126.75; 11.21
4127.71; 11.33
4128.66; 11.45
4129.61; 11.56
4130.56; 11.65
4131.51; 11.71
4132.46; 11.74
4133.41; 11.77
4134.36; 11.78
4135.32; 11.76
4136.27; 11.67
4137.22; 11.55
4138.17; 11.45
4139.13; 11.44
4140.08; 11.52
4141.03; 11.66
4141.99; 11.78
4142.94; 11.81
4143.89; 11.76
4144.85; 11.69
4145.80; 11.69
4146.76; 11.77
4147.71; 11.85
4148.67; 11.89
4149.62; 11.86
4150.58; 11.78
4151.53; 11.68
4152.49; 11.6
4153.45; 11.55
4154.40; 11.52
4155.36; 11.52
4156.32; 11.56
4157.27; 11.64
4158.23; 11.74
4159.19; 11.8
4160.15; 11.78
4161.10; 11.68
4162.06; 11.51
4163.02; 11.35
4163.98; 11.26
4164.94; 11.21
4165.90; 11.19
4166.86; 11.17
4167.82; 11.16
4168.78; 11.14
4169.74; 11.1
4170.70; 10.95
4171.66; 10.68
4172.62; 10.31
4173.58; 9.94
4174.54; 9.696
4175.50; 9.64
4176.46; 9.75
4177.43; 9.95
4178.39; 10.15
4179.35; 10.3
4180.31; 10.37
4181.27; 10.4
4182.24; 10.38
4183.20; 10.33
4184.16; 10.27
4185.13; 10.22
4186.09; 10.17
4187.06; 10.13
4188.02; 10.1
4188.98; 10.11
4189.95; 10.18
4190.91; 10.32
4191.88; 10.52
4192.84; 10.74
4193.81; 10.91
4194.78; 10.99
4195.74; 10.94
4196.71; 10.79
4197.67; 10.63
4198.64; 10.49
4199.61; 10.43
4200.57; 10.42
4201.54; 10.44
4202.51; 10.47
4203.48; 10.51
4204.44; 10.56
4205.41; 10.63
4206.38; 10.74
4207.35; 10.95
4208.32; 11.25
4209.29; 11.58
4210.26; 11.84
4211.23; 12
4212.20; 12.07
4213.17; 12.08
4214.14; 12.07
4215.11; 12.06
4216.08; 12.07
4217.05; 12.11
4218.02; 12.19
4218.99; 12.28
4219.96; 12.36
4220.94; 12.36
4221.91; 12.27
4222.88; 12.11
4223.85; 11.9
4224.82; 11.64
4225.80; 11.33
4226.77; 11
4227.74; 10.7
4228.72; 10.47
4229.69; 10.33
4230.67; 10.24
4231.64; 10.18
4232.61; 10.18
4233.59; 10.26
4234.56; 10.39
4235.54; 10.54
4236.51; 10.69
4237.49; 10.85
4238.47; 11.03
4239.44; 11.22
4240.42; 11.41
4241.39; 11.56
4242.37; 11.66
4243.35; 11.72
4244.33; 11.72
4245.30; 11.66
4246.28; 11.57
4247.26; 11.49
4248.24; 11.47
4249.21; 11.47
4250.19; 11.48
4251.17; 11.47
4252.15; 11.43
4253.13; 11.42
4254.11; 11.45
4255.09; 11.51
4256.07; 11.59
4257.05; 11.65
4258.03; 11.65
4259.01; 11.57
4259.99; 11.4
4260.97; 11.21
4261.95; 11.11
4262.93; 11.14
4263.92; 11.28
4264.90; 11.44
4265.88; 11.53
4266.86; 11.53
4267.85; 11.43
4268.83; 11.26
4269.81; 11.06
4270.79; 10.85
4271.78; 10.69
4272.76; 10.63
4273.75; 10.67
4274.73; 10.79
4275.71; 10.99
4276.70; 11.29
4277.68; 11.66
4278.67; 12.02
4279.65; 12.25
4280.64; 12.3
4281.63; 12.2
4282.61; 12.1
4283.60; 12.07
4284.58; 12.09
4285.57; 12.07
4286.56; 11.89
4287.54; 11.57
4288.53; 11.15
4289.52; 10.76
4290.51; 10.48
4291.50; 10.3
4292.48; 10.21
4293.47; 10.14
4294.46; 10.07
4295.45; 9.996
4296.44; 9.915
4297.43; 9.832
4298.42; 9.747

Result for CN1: -0.08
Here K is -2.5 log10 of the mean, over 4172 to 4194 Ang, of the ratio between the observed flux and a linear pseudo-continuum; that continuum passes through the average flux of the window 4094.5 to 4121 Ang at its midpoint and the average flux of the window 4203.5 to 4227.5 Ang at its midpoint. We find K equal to 0.08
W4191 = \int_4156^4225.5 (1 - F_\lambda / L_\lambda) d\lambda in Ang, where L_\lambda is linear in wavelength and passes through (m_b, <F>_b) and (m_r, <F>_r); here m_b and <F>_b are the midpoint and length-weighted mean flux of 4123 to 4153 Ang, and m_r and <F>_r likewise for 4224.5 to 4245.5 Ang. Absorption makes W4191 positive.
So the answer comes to 1.3 Ang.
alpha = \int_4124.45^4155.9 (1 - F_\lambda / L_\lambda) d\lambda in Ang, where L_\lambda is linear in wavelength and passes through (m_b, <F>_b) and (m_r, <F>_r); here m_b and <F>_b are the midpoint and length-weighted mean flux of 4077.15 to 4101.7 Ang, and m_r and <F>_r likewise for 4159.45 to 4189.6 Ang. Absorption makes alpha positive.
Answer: -3.14 Ang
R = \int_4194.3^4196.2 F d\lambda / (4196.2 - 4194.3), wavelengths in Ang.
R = 11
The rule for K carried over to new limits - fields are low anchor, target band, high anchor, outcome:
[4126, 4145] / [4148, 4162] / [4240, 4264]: -0.01 mag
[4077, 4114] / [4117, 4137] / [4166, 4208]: -0.11 mag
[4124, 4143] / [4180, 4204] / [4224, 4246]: 0.08 mag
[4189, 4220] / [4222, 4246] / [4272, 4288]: 0.03 mag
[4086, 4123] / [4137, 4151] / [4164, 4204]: -0.15 mag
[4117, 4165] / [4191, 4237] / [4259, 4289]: 0.03 mag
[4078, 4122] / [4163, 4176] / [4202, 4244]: 0.00 mag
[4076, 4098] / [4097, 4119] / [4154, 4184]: 0.17 mag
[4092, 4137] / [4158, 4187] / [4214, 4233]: 0.02 mag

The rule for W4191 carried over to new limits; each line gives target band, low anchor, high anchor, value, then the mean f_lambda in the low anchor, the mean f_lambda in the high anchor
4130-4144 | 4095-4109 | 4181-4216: -2.9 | 8.98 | 10.8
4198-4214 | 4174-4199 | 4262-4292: -0.7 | 10.3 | 11.4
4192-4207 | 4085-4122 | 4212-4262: 0.5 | 9.89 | 11.4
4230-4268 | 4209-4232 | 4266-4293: 0.9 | 11.6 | 11.3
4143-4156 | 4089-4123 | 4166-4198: -2.0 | 9.75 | 10.4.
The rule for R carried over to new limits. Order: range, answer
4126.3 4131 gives 11.4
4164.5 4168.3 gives 11.2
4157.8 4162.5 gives 11.7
